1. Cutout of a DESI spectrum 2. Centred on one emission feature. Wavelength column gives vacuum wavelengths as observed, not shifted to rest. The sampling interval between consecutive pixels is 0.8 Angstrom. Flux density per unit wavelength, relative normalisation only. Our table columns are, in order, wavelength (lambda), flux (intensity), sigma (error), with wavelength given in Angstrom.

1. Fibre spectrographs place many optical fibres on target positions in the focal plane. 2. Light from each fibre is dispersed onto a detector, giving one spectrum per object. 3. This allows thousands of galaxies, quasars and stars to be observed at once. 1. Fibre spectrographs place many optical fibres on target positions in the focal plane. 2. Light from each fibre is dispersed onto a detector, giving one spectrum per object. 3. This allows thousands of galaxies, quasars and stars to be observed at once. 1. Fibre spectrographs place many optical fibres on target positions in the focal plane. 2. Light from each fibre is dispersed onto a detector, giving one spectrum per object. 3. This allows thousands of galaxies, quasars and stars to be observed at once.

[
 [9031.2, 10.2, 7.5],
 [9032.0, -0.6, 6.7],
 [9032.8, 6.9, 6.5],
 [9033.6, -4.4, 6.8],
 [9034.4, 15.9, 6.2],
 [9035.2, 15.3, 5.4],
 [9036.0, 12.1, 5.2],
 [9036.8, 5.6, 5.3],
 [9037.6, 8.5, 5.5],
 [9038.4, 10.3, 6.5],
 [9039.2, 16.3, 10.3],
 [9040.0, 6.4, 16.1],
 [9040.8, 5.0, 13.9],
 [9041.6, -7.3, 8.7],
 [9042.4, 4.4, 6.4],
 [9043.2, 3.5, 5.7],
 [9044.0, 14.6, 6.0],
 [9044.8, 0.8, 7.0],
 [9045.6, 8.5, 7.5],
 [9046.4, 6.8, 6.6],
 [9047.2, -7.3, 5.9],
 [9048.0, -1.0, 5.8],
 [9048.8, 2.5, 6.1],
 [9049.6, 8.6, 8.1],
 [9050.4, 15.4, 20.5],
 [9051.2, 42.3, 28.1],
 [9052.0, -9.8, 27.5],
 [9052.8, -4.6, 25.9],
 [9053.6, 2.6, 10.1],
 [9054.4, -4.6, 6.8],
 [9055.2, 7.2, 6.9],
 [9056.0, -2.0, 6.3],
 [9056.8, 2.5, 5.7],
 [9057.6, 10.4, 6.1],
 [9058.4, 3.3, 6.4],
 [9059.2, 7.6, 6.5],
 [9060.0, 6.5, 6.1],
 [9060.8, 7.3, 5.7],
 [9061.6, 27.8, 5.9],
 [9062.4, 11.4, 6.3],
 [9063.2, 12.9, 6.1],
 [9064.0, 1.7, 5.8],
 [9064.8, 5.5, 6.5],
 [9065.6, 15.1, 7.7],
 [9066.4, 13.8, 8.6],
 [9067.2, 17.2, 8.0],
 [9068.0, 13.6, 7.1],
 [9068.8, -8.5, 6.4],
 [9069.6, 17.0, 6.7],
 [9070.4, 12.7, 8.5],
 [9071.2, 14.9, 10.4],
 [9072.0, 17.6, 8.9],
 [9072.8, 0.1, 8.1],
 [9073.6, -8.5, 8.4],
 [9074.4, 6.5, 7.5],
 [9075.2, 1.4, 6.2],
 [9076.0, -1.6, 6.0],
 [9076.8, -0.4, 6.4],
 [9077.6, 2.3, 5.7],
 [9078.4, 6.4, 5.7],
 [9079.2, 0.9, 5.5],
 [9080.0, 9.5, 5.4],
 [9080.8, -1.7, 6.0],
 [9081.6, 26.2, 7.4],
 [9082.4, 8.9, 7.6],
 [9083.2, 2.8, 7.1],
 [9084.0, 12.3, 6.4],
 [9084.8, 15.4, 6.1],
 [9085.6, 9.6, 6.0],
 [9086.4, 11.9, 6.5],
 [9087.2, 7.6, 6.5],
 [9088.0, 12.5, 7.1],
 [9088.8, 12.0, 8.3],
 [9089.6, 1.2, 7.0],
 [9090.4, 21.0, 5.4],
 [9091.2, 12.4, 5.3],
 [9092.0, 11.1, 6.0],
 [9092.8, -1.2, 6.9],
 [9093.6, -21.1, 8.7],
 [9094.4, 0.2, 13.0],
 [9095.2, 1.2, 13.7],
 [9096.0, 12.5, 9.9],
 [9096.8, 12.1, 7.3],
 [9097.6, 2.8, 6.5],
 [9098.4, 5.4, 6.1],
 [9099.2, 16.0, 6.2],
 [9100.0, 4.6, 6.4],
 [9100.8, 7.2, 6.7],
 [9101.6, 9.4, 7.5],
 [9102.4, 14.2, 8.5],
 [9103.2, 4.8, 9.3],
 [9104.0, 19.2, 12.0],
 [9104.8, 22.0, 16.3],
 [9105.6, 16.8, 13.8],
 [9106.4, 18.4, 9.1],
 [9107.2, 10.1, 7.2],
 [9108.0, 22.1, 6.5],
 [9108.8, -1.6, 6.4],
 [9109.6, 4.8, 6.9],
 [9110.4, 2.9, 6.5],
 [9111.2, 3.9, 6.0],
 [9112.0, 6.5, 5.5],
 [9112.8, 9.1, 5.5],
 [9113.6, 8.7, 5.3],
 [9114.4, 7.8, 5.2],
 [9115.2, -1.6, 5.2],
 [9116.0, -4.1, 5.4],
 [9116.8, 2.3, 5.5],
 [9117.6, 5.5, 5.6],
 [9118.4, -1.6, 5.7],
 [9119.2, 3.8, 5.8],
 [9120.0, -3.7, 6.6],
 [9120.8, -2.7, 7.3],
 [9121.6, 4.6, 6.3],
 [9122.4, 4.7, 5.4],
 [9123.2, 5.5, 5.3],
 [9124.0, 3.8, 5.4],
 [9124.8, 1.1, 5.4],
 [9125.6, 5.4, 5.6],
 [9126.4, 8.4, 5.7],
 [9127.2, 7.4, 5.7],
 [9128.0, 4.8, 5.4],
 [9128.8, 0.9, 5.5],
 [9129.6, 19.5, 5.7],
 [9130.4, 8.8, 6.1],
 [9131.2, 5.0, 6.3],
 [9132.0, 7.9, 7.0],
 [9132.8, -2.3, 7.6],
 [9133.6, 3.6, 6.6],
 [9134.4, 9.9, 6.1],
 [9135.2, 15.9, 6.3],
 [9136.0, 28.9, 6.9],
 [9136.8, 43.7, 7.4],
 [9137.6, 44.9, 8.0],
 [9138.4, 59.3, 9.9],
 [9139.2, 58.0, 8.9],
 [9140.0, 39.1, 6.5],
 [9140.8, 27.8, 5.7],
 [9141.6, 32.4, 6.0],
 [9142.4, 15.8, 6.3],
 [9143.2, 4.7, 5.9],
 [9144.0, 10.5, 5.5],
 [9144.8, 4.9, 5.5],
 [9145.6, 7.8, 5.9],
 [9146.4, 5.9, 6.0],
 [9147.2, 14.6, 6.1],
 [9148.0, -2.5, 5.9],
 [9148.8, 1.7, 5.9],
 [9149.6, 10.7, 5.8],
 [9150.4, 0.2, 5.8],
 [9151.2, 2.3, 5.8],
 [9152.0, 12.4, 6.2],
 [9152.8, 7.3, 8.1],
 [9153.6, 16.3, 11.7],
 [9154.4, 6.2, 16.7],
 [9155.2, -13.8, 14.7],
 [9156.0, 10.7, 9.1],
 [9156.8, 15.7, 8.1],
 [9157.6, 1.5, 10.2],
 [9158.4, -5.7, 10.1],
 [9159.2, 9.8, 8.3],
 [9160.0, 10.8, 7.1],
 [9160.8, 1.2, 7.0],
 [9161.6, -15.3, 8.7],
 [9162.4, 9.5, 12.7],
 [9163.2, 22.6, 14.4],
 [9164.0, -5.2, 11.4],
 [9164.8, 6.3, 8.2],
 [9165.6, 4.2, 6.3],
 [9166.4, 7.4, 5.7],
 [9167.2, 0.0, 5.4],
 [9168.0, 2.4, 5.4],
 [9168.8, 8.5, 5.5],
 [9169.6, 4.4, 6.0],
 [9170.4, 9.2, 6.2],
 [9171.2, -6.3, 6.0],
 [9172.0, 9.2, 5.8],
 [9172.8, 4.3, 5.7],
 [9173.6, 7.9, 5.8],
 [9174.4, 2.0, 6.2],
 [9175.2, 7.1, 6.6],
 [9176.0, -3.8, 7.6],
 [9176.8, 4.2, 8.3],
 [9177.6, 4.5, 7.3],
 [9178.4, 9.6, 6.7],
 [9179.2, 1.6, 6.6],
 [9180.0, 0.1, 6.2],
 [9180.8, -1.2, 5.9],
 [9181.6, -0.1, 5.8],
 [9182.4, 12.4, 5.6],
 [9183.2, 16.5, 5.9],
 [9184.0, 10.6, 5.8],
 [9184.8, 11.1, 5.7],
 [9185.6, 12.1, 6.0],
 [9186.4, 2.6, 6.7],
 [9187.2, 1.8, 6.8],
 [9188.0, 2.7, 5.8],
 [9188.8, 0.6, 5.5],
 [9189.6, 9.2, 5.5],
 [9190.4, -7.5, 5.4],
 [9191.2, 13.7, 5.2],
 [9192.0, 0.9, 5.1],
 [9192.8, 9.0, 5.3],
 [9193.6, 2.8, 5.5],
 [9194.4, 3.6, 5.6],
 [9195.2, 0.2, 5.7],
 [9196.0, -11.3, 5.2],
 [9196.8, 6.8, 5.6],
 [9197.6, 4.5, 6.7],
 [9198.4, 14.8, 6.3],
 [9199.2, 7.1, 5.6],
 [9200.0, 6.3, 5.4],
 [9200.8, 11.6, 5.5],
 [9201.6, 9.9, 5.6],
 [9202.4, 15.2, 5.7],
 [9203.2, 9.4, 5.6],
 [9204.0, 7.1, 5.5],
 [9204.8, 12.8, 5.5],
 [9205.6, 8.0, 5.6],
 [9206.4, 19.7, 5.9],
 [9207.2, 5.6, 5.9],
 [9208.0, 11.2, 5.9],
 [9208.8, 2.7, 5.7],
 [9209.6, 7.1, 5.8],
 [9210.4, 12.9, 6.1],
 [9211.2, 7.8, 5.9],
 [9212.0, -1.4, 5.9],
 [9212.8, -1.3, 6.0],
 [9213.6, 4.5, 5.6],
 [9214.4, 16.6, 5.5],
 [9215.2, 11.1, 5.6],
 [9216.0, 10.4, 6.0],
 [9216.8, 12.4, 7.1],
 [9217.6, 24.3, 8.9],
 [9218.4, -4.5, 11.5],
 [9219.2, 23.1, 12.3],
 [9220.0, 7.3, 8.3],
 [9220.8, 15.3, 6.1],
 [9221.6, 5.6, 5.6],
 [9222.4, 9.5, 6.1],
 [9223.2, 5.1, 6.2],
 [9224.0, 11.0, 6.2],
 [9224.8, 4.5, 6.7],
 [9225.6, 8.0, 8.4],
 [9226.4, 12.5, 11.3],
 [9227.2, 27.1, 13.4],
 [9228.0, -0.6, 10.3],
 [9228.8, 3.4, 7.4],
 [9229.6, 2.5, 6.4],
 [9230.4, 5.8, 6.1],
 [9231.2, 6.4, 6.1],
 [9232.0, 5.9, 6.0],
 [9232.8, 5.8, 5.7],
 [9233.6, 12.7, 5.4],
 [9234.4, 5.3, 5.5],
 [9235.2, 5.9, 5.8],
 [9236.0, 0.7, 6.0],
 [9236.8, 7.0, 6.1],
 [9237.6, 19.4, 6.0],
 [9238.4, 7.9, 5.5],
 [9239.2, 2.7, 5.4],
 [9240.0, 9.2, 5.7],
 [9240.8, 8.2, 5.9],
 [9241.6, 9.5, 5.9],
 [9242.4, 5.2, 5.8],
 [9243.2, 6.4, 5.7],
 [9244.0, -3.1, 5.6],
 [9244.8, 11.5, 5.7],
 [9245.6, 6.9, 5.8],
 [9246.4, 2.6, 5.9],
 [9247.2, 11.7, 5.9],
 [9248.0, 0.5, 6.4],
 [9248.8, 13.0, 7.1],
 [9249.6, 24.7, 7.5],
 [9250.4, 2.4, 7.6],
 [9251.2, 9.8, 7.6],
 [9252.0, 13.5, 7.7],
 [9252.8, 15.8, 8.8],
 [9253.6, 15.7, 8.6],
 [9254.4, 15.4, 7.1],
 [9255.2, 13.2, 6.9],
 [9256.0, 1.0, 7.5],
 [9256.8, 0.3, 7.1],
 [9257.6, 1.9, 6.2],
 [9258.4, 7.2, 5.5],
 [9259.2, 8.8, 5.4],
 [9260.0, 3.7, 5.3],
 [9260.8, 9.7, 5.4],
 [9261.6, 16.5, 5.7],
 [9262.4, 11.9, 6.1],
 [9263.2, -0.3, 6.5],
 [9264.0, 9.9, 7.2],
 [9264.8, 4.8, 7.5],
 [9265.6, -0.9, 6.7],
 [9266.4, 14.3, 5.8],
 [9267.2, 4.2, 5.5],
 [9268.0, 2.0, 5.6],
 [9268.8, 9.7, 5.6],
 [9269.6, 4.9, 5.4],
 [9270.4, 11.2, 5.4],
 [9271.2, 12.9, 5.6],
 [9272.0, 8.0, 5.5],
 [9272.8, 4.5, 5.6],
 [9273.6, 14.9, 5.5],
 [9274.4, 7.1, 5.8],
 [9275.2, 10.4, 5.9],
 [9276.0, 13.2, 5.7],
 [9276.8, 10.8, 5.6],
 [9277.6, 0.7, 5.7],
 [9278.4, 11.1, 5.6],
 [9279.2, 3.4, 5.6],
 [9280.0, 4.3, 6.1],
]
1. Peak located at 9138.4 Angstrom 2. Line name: H-beta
